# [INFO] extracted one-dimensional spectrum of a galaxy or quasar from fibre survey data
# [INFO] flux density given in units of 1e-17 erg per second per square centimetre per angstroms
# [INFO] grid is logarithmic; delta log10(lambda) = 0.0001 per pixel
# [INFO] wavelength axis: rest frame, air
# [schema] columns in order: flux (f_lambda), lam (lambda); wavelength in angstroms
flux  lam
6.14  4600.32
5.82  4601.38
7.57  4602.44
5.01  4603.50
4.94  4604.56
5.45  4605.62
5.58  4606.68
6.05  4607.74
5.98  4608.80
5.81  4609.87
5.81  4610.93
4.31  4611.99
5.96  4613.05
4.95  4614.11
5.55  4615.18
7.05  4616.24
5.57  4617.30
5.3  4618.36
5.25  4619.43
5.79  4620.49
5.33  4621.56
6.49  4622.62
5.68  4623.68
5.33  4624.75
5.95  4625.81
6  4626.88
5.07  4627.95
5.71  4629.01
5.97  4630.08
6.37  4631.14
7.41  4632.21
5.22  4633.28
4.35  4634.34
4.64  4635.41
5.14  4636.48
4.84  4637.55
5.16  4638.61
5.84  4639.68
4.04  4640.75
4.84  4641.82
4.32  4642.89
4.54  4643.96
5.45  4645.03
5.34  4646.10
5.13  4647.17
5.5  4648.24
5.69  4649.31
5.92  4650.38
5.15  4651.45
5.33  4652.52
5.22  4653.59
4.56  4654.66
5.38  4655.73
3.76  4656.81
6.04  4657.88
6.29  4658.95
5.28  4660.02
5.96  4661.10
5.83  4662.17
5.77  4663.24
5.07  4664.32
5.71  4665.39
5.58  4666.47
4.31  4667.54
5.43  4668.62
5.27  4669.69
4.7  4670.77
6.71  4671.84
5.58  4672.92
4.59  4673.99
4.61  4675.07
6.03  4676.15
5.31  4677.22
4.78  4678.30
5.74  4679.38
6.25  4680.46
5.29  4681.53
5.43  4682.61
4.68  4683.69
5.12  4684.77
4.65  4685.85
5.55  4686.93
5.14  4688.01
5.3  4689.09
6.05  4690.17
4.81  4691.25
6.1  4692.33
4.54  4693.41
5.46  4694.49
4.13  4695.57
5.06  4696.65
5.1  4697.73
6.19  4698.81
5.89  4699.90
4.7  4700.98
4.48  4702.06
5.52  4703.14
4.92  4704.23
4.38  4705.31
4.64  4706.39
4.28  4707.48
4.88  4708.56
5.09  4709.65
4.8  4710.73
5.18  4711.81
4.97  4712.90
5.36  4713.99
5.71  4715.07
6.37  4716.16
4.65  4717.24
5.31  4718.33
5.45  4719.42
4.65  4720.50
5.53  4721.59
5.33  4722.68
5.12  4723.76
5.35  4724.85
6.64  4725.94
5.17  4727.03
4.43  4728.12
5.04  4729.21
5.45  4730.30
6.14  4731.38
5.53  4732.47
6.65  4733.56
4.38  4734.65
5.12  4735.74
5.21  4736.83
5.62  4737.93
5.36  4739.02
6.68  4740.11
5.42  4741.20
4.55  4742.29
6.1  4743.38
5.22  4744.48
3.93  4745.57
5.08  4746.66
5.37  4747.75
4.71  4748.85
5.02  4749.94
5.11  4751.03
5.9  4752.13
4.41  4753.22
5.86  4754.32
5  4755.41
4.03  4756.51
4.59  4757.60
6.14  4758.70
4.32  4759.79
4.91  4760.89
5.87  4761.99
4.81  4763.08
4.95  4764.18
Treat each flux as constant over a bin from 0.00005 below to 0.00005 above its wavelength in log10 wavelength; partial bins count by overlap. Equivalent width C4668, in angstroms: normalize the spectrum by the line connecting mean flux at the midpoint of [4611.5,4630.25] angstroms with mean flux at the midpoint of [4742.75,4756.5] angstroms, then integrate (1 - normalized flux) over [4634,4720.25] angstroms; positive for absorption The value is 2.99 angstroms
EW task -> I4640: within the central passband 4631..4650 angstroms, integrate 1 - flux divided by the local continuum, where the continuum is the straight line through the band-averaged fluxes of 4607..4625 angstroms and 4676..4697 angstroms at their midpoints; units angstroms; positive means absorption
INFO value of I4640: 1.1 angstroms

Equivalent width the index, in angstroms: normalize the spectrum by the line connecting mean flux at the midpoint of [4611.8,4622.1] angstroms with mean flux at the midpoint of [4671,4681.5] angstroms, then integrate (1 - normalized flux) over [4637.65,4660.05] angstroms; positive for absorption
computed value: 1.4 angstroms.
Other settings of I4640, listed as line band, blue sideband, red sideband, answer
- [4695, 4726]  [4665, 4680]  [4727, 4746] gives 1.1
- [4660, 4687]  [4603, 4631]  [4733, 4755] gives 0.6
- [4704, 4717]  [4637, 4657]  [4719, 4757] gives 0.4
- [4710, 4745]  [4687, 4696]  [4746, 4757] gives -1.9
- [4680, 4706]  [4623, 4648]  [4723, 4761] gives 0.5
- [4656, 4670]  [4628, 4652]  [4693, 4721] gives -0.5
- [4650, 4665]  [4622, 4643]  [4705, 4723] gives -0.2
